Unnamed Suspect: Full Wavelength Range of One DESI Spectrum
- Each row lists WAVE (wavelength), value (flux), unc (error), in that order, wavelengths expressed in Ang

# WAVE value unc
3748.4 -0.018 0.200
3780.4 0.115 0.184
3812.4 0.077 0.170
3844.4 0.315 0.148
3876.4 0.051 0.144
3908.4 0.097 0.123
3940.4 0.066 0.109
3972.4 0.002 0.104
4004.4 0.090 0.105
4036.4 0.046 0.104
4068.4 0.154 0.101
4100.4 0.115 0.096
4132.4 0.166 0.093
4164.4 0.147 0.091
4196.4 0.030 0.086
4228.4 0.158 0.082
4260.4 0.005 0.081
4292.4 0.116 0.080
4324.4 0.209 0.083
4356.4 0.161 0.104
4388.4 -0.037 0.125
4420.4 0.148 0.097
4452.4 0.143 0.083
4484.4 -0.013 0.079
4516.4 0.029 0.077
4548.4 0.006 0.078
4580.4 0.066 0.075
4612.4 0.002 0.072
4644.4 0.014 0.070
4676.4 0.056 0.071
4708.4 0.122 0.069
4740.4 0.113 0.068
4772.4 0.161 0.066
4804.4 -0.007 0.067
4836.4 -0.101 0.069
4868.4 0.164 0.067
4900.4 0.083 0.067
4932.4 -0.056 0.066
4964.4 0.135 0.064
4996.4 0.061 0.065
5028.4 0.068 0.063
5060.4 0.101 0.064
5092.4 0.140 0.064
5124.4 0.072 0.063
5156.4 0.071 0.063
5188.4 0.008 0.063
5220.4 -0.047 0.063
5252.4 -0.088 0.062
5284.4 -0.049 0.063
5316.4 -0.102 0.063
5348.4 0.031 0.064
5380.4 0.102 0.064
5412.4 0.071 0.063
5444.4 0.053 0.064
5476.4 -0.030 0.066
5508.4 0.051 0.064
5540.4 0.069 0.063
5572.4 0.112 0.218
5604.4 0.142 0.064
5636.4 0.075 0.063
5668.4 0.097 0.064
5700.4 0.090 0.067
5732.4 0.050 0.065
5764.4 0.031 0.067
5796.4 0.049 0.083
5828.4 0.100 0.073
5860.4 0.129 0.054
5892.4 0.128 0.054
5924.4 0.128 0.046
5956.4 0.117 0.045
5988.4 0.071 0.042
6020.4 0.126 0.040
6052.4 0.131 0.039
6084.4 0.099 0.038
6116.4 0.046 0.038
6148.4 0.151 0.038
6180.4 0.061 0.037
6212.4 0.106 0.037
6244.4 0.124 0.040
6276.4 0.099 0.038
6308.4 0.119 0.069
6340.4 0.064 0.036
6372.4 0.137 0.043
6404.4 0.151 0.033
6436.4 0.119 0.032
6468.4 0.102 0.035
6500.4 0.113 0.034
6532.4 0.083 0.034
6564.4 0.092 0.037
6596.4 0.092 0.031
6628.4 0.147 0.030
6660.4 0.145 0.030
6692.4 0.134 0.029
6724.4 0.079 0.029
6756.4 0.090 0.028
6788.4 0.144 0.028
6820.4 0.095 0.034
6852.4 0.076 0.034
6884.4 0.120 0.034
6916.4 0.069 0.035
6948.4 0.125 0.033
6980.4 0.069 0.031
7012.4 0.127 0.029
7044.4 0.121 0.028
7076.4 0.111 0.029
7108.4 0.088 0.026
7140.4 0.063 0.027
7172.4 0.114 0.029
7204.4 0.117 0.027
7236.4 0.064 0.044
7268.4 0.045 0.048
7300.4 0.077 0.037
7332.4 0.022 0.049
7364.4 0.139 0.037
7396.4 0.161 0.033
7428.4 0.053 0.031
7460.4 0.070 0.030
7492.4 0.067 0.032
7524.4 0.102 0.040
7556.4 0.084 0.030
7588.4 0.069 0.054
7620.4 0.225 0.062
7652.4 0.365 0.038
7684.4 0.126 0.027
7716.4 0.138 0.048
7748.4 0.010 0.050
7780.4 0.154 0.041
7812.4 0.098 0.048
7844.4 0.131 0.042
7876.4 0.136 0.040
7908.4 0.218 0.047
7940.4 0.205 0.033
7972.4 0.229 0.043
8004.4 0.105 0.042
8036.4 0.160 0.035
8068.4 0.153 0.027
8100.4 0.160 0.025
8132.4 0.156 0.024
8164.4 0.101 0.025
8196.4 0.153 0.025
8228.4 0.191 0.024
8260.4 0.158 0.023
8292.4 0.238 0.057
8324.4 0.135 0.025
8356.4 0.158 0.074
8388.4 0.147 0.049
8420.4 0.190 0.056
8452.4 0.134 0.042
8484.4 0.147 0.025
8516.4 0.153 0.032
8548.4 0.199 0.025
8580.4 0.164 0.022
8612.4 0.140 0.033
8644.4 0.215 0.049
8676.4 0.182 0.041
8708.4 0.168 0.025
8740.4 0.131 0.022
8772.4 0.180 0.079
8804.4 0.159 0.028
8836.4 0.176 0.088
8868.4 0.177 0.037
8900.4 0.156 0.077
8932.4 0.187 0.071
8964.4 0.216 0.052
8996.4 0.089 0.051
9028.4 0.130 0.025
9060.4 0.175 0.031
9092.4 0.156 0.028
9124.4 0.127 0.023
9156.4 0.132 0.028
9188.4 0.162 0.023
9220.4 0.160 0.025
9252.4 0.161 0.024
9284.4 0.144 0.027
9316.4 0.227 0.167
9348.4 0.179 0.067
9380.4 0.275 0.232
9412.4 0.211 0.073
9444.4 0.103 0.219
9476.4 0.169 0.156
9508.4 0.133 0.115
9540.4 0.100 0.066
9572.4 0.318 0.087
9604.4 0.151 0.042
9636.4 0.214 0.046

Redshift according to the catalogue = 1.054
